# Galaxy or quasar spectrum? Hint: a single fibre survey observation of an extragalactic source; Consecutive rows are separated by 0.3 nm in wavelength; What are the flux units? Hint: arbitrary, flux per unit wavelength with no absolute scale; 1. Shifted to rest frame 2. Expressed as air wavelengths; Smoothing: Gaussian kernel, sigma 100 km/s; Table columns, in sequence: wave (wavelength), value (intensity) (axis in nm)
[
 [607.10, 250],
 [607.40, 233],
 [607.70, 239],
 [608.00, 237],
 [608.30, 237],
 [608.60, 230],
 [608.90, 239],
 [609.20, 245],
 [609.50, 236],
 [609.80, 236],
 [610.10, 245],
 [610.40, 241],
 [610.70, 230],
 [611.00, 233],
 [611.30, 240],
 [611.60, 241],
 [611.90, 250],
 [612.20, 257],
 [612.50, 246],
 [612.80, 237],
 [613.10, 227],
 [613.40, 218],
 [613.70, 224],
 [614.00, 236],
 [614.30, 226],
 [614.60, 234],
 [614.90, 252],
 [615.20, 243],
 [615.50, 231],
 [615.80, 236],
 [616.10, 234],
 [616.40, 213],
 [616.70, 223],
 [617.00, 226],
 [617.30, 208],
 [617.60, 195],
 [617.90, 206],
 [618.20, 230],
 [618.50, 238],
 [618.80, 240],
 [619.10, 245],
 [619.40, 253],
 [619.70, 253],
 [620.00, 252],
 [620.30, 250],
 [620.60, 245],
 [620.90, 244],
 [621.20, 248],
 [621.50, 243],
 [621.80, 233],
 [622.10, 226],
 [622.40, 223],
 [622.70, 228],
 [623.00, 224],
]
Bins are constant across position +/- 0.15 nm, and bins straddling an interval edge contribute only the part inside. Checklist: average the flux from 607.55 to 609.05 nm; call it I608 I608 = 236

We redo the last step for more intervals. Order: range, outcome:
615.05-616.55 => 231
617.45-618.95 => 222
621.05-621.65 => 246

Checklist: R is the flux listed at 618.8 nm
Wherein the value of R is 240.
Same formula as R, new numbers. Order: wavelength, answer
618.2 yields 230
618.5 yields 238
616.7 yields 223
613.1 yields 227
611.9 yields 250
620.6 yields 245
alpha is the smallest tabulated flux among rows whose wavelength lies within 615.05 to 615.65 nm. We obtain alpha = 231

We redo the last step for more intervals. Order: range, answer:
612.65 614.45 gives 218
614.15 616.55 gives 213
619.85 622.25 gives 226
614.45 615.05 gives 234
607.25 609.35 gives 230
